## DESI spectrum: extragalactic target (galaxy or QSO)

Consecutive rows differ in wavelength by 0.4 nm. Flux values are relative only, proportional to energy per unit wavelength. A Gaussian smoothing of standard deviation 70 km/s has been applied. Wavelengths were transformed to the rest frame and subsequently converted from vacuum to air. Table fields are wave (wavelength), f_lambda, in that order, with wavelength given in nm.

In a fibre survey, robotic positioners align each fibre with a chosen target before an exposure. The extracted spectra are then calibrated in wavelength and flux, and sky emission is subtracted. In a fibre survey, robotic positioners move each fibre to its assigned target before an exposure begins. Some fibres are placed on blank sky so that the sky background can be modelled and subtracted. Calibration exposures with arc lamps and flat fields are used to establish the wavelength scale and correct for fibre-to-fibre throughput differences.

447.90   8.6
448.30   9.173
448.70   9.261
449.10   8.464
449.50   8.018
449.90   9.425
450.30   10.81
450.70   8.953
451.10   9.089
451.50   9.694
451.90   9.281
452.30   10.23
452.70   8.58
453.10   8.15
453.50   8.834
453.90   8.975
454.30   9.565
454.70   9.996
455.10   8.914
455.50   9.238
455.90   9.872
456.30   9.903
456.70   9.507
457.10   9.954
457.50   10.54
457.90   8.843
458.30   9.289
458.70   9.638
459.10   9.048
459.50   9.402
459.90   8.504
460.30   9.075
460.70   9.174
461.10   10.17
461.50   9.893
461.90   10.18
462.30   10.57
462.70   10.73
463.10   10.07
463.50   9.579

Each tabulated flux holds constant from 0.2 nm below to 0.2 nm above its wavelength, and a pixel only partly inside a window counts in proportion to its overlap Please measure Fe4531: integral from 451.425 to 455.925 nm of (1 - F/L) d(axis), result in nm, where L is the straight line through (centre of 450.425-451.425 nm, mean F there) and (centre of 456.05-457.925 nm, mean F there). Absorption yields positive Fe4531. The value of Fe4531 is 0.126 nm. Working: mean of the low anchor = 9.24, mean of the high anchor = 9.84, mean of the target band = 9.24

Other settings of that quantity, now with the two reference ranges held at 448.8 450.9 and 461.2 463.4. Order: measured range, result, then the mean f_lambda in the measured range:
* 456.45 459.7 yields 0.111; 9.53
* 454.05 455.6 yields 0.025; 9.43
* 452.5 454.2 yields 0.138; 8.69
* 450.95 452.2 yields -0.019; 9.44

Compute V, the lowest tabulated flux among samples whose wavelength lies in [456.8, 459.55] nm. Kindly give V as 8.843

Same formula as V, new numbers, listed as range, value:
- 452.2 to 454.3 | 8.15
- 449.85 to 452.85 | 8.58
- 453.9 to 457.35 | 8.914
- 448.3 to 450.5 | 8.018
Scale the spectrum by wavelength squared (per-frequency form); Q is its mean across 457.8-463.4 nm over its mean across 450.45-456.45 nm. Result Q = 1.07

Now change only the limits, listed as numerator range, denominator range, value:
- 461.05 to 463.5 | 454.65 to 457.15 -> 1.10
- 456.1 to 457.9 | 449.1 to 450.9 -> 1.10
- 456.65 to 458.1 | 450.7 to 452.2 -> 1.07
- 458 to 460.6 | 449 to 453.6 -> 1.04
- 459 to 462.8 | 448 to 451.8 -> 1.10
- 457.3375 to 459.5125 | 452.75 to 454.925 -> 1.06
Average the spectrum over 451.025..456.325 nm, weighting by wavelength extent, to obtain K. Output 9.29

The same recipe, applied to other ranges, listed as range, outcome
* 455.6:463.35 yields 9.7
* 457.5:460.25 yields 9.22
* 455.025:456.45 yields 9.52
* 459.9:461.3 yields 9.33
